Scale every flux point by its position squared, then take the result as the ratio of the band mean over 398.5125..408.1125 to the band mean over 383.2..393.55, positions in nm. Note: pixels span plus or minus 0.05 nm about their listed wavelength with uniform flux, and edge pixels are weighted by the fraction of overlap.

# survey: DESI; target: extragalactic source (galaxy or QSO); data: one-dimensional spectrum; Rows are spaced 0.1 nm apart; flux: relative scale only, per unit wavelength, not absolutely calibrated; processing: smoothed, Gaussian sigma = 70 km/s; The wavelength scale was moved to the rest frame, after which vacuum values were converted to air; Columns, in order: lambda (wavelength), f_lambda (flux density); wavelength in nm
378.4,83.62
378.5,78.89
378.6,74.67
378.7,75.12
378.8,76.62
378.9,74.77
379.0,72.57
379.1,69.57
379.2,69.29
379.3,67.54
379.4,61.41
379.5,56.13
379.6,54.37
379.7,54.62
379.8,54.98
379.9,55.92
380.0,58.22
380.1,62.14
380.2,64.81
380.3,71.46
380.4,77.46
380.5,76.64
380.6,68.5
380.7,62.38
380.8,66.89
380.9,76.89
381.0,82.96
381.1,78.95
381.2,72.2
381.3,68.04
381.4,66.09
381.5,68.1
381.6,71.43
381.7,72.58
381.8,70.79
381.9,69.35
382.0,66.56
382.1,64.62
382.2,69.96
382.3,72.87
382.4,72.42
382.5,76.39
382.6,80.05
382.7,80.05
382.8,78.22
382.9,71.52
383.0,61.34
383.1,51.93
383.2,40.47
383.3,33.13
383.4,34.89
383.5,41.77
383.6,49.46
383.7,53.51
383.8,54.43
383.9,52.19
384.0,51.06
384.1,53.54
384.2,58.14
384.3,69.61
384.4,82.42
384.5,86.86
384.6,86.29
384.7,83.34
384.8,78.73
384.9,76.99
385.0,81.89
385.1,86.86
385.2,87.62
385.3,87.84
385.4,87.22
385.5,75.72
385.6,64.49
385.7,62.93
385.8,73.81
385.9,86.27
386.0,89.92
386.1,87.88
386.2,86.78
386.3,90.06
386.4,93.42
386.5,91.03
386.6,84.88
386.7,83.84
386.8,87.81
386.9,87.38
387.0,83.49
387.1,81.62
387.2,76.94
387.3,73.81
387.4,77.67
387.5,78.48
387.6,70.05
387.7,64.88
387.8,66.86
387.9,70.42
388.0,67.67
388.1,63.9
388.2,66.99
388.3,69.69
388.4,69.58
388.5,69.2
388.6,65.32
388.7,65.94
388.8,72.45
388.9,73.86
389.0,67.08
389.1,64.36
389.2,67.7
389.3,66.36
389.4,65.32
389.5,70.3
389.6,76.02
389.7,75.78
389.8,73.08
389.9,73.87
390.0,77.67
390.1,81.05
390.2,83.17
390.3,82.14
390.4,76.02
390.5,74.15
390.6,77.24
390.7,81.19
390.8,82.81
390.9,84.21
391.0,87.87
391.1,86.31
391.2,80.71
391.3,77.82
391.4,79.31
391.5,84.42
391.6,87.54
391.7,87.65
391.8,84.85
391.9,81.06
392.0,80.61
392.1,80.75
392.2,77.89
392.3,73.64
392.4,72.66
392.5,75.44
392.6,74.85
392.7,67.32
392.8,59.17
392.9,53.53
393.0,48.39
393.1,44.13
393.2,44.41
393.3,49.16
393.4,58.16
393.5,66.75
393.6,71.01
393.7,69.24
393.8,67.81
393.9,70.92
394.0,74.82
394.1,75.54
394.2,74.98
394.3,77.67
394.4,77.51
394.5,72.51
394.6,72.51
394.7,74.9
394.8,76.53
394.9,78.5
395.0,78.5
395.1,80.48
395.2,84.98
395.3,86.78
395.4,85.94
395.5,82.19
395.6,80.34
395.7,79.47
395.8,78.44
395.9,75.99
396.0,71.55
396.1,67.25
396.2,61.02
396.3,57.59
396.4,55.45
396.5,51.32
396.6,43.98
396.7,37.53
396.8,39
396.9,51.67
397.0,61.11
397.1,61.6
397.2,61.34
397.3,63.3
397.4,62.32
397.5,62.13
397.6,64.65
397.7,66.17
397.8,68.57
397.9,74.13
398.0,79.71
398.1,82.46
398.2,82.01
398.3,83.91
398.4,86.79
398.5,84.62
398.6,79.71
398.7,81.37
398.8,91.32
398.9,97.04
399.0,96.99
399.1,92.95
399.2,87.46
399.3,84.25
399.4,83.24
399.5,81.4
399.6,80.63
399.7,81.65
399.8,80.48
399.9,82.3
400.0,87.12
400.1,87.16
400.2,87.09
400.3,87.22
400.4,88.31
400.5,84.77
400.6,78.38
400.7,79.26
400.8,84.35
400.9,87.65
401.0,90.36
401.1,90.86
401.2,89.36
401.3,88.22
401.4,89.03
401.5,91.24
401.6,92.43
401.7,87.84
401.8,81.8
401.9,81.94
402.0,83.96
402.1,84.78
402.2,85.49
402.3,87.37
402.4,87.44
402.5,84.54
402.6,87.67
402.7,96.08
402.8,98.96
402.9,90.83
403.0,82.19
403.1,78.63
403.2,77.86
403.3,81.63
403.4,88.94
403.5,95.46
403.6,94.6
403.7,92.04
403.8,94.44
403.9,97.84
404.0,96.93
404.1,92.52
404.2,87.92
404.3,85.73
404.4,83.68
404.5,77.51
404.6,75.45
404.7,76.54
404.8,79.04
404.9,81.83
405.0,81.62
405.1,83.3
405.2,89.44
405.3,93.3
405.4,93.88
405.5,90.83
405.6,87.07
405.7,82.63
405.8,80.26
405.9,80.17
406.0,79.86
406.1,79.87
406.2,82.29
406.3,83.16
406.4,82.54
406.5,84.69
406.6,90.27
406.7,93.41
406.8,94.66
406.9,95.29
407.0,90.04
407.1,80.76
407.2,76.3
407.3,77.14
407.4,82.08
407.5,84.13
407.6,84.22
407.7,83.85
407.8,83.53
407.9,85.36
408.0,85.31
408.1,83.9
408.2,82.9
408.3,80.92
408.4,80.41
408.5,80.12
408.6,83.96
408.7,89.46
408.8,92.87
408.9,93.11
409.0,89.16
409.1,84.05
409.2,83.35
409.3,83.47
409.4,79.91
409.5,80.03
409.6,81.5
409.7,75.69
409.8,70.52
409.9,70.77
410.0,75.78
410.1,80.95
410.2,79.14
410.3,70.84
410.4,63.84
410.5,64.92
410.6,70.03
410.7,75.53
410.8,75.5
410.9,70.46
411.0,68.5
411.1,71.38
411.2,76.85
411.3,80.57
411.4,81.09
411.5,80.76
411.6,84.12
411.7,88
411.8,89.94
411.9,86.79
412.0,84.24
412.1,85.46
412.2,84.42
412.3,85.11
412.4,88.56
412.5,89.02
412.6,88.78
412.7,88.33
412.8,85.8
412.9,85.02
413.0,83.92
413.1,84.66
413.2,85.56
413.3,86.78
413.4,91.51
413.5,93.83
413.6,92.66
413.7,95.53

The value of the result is 1.28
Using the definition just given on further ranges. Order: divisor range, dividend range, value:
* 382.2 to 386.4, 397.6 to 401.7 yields 1.30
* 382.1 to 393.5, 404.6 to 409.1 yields 1.29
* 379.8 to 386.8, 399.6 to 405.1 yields 1.34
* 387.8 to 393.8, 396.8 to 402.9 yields 1.19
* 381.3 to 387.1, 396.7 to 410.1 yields 1.27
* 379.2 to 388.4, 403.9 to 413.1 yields 1.33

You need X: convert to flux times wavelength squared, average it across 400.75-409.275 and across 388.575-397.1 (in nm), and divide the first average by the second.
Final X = 1.28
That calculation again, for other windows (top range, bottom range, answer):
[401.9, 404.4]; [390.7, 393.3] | 1.27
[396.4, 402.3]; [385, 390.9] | 1.09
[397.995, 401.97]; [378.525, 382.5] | 1.38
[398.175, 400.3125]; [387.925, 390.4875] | 1.26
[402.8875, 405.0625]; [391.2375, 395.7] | 1.24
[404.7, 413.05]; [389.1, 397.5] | 1.25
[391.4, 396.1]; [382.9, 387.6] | 1.05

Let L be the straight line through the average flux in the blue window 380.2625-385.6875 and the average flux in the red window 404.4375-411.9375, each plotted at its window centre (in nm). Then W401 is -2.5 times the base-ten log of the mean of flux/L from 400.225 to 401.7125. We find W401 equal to -0.12 mag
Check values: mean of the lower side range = 68.9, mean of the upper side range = 81.8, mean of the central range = 87.3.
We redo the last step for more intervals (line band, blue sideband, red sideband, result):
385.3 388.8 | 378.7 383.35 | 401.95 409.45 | -0.077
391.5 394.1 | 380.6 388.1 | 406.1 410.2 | 0.102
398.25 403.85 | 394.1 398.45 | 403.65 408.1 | -0.120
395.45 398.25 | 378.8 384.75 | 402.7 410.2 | 0.188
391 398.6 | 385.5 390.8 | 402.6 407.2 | 0.131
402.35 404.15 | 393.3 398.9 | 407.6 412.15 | -0.185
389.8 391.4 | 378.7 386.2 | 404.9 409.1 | -0.083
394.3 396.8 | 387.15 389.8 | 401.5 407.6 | 0.091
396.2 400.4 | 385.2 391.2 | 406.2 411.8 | 0.072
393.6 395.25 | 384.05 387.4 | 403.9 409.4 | 0.100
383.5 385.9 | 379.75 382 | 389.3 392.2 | 0.028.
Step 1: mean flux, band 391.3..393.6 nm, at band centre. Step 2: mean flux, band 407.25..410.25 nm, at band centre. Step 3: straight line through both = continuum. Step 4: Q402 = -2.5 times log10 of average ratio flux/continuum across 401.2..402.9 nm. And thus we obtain -0.14 mag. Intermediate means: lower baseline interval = 69.8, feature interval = 88.2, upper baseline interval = 82.3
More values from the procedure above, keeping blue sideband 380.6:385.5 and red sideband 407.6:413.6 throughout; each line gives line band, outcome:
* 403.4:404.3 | -0.18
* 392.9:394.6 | 0.14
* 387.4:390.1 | 0.02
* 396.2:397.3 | 0.38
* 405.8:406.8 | -0.06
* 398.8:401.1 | -0.12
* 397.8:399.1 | -0.12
